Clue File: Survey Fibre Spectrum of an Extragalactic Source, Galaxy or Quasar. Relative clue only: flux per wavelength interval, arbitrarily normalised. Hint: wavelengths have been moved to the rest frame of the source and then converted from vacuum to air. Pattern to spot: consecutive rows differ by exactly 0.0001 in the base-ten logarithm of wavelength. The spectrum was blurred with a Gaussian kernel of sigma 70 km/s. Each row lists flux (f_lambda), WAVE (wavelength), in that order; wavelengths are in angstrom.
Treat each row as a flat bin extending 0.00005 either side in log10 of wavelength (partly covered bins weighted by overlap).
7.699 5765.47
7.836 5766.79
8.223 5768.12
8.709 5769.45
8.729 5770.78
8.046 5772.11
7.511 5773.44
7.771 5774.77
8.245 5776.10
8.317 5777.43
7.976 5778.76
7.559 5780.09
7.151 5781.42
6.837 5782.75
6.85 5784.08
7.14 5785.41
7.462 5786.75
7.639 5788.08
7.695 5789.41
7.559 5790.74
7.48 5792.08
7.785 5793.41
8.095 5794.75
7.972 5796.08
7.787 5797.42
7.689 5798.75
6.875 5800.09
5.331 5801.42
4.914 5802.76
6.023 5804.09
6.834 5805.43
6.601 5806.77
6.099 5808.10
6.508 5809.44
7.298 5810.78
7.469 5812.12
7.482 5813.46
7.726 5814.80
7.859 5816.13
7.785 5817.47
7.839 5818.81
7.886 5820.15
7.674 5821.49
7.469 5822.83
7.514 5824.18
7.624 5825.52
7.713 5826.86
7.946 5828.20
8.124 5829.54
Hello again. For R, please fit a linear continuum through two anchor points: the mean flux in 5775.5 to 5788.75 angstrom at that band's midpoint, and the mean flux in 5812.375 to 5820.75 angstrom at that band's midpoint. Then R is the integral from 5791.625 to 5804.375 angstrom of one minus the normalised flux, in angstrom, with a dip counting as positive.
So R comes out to 1.01 angstrom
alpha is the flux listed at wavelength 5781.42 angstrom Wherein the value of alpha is 7.151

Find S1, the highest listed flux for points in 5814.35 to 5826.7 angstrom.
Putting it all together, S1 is 7.886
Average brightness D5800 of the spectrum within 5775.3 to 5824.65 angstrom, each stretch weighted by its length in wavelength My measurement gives 7.31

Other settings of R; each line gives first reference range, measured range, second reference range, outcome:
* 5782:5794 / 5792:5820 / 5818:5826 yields 1.5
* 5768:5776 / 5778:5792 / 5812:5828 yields 1.1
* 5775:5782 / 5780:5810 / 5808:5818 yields 2.3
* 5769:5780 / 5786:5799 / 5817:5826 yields 0.4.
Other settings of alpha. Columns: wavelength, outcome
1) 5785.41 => 7.14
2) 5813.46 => 7.482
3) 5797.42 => 7.787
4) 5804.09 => 6.023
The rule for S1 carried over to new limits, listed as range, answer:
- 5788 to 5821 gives 8.095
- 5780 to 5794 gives 7.785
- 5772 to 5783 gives 8.317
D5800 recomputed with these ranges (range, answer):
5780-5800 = 7.49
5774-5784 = 7.65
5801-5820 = 6.89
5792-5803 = 7.17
